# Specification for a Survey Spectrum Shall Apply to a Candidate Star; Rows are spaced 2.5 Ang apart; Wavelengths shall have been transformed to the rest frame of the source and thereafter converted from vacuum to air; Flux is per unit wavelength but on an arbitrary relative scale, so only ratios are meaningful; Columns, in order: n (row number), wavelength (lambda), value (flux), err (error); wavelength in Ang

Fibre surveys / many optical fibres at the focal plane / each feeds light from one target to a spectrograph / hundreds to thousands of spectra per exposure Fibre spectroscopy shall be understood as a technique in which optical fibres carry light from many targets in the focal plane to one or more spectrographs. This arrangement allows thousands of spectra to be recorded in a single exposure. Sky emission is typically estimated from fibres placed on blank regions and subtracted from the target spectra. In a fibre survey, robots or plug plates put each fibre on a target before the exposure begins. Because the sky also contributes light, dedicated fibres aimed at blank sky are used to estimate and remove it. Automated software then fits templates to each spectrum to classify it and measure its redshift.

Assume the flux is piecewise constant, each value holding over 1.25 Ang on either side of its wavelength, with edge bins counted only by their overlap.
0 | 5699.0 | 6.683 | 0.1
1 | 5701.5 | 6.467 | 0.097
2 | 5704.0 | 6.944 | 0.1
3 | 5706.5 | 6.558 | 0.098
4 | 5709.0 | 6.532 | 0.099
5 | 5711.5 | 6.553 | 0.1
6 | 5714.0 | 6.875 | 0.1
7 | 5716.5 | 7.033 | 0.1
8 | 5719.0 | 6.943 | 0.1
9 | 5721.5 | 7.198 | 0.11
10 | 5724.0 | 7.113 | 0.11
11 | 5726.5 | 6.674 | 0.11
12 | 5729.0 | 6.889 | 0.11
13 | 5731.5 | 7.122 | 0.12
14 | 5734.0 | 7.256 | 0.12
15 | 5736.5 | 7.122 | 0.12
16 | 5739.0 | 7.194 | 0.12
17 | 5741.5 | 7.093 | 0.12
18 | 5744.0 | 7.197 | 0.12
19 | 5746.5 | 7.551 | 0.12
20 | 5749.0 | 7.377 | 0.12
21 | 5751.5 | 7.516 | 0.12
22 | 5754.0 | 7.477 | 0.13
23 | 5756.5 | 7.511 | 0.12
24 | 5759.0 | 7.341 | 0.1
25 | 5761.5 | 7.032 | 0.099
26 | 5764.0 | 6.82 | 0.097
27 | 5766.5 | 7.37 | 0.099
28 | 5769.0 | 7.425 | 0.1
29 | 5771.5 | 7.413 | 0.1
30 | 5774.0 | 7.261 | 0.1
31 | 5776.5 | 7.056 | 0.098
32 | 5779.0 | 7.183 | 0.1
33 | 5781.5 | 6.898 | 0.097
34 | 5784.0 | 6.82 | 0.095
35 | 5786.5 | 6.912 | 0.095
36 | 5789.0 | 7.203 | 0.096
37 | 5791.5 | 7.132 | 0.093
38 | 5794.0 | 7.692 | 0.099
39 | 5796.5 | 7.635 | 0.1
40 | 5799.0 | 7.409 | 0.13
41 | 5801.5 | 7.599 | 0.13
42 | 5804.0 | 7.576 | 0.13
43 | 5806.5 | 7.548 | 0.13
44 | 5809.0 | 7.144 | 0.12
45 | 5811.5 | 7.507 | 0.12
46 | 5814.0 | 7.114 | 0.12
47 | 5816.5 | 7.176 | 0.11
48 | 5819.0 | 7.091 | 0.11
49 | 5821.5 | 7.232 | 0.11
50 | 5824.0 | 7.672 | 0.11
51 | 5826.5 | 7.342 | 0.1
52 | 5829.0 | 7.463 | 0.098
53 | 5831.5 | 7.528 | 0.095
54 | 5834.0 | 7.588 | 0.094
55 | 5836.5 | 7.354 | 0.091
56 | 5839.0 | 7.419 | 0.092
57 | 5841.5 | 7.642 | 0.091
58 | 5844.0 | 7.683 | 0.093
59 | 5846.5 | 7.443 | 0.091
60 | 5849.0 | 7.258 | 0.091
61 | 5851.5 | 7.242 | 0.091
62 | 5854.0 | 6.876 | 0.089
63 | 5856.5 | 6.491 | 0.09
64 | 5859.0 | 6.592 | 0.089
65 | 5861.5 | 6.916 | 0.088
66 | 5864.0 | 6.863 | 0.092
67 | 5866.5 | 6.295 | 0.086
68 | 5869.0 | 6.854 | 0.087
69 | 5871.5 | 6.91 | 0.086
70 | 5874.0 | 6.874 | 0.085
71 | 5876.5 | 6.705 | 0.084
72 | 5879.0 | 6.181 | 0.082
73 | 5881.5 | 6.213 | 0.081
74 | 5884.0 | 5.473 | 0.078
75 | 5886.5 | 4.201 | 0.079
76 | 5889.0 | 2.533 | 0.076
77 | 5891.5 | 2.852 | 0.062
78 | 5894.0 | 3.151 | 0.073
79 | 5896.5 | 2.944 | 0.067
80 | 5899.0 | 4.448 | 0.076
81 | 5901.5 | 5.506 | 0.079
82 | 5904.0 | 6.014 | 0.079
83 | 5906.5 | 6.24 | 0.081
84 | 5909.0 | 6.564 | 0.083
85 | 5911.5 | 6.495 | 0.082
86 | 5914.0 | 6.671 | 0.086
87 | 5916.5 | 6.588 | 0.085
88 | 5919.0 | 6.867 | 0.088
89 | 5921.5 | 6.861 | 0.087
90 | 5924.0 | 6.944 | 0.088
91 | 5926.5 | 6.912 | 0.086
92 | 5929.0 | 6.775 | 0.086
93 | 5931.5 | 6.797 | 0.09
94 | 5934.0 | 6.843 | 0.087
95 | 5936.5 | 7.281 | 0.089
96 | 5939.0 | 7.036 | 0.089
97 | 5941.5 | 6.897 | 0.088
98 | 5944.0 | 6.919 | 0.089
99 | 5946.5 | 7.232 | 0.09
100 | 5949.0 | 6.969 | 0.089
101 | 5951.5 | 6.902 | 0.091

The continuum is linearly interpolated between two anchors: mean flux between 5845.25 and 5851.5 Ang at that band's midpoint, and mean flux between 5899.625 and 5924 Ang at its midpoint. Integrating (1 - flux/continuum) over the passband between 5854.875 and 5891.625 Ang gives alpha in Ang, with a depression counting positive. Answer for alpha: 5.4 Ang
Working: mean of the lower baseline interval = 7.33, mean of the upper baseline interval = 6.4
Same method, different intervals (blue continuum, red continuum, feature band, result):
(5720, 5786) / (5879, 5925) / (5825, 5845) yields -4.24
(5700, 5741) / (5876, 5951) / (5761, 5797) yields -3.05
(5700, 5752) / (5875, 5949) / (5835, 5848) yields -2.36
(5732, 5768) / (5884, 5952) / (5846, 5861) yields -1.14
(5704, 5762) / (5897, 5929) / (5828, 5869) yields -3.63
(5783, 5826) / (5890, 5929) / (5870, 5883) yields -0.75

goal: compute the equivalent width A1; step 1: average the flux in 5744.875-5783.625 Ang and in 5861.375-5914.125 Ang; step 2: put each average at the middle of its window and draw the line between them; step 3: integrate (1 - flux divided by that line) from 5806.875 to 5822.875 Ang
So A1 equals -1.6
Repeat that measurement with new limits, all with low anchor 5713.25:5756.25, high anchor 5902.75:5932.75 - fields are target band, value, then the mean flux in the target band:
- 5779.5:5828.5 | -2.3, 7.3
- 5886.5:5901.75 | 7.3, 3.5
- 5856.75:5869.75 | 0.2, 6.68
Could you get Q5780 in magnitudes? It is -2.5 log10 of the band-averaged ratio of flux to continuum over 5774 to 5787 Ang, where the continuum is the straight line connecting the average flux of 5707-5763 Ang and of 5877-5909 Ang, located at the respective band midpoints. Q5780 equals -0.09 mag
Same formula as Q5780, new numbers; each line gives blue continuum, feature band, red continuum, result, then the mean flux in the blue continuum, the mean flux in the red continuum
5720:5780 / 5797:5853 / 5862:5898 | -0.209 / 7.22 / 5.32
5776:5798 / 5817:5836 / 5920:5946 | -0.044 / 7.18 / 6.93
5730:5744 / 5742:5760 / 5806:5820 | -0.035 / 7.16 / 7.25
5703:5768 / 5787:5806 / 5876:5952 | -0.113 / 7.09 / 5.98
